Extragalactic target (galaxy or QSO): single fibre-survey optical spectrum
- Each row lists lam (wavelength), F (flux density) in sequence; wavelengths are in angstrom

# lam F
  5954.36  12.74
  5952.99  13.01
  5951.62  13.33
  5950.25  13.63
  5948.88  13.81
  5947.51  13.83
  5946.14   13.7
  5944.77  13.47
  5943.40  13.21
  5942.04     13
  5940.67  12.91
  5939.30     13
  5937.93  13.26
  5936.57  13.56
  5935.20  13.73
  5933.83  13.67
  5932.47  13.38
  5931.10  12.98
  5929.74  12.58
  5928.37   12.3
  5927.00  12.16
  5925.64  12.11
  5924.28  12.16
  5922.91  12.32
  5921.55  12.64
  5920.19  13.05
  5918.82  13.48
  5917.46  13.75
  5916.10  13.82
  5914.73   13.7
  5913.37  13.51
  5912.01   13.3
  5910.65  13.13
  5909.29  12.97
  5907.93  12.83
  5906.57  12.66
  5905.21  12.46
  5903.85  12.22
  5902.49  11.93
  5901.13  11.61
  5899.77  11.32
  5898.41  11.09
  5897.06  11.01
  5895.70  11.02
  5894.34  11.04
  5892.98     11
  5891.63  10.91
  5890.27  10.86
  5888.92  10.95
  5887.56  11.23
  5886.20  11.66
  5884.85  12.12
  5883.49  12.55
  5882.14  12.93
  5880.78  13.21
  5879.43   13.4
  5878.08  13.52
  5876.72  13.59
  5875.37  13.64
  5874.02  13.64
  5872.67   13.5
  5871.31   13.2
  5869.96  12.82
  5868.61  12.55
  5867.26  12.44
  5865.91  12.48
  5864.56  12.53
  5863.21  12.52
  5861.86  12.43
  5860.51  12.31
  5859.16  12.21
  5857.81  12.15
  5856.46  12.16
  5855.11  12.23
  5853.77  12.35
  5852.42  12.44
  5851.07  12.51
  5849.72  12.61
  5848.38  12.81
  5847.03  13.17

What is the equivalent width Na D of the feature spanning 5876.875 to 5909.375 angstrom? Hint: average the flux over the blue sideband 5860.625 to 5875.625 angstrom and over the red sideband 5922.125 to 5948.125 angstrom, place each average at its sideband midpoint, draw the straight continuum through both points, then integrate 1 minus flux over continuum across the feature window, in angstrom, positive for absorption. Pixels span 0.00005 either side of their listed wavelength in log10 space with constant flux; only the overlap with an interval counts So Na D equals 2.4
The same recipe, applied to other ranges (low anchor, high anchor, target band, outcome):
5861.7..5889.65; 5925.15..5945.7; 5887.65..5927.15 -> 2.0 angstrom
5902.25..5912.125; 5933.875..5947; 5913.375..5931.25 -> 0.1 angstrom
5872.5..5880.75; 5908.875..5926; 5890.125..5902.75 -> 2.0 angstrom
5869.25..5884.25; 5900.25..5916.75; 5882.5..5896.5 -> 1.8 angstrom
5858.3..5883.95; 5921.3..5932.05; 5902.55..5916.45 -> -0.5 angstrom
